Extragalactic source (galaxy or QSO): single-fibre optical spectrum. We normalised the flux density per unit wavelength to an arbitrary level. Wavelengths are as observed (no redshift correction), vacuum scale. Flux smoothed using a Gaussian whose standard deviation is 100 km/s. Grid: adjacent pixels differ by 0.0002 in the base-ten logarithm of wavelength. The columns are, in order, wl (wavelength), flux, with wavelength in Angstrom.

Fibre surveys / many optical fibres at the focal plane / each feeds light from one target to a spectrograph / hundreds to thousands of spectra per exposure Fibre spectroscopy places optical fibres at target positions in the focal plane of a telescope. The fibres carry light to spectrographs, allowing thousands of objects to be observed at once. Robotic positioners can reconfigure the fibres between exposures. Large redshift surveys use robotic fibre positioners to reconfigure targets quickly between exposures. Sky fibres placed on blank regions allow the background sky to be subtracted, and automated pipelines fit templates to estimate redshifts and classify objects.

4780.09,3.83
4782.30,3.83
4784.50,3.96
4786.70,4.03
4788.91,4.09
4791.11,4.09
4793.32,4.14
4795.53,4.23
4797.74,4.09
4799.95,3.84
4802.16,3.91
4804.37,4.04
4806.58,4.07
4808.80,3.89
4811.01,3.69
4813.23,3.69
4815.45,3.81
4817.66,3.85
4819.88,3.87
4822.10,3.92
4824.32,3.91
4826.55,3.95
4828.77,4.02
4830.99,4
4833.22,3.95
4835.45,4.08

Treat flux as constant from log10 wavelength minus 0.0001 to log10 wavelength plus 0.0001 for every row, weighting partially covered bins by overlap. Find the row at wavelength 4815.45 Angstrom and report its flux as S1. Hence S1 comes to 3.81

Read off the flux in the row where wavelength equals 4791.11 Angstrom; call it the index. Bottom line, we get 4.09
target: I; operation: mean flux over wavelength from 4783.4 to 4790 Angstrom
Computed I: 4.03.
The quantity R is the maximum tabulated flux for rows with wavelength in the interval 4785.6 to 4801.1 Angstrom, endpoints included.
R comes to 4.23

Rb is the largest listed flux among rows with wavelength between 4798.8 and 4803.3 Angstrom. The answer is 3.91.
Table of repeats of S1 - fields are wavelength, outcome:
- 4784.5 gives 3.96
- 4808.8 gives 3.89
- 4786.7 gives 4.03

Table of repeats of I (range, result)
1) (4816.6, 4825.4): 3.89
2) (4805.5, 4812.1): 3.88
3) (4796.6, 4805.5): 3.97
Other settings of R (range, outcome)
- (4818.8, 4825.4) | 3.92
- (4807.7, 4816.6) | 3.89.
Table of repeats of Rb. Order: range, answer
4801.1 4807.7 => 4.07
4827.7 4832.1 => 4.02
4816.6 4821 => 3.87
